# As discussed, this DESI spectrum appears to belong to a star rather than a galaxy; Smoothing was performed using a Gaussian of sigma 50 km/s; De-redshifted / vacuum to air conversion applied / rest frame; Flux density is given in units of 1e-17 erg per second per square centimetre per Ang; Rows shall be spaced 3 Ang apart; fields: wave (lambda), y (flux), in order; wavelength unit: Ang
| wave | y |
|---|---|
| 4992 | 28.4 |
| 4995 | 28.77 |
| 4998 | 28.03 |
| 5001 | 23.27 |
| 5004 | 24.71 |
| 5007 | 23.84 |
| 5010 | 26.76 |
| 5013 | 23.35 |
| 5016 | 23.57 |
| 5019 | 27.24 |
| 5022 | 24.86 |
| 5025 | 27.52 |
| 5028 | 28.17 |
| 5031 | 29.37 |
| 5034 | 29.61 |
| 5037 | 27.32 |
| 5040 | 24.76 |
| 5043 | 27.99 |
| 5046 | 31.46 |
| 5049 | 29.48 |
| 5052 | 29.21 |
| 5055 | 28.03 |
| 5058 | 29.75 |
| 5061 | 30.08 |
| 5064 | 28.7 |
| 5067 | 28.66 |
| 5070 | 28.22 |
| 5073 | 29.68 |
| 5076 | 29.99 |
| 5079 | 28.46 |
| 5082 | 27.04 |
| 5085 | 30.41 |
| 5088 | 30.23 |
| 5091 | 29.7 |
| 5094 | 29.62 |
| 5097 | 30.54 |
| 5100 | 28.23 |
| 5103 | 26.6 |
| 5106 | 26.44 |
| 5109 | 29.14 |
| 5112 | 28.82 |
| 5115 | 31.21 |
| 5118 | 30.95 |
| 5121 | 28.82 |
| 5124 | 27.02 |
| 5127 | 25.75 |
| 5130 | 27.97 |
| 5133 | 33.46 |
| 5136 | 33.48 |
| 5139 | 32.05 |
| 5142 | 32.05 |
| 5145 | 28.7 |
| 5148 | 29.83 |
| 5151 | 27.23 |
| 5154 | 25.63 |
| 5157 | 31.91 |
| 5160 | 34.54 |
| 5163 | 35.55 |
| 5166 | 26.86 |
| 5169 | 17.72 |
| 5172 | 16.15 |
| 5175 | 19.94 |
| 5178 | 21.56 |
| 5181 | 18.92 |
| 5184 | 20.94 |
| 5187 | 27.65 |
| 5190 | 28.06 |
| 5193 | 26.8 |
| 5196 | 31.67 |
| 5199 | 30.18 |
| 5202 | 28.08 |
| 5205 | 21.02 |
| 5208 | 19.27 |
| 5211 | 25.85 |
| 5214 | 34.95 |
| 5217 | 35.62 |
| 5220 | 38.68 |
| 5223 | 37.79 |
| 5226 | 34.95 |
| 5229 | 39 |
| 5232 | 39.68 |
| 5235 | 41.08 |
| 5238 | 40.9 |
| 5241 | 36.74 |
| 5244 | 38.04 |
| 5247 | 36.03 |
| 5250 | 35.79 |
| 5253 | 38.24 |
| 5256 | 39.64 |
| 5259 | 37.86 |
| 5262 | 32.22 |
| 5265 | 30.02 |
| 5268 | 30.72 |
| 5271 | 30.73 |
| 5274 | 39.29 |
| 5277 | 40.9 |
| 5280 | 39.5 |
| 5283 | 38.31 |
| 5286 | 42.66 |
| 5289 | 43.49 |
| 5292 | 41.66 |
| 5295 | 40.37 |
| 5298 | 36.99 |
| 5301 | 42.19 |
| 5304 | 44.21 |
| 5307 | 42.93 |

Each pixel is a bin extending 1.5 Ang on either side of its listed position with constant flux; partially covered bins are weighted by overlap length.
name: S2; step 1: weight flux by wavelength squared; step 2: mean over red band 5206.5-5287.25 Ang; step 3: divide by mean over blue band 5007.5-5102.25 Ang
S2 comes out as 1.38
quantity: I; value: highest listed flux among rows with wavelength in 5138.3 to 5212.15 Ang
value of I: 35.55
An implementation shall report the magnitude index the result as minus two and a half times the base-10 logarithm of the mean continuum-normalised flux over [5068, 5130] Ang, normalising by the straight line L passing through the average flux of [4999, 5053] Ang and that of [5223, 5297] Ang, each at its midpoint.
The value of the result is 0.05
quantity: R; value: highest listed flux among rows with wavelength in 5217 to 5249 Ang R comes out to 41.08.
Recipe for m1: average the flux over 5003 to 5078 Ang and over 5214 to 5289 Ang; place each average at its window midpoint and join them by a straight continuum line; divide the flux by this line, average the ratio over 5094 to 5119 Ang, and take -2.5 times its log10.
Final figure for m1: 0.06 mag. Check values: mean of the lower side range 27.7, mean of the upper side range 37.3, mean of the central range 29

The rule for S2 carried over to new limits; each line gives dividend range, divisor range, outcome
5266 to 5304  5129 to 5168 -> 1.34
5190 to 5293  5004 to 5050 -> 1.42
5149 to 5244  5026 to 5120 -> 1.08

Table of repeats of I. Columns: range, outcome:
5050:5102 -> 30.54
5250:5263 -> 39.64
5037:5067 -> 31.46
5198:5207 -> 30.18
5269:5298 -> 43.49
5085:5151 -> 33.48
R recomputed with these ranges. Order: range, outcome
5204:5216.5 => 34.95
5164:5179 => 26.86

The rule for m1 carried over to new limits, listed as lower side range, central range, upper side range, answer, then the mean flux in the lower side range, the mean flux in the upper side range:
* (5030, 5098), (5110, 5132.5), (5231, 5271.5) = 0.087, 29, 36.4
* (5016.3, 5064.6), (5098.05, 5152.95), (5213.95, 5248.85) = 0.113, 28.2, 37.9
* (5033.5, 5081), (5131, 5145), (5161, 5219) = -0.190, 28.8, 25.8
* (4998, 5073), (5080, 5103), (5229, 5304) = 0.030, 27.4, 38.2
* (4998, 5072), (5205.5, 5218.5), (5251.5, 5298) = 0.231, 27.4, 37.7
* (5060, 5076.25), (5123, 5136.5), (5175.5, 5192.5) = -0.128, 29.1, 23.4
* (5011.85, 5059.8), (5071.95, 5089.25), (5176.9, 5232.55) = -0.044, 27.7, 29.4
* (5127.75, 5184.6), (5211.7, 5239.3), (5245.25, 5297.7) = -0.132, 27.2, 37.5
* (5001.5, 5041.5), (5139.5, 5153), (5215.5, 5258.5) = 0.122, 26.2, 38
